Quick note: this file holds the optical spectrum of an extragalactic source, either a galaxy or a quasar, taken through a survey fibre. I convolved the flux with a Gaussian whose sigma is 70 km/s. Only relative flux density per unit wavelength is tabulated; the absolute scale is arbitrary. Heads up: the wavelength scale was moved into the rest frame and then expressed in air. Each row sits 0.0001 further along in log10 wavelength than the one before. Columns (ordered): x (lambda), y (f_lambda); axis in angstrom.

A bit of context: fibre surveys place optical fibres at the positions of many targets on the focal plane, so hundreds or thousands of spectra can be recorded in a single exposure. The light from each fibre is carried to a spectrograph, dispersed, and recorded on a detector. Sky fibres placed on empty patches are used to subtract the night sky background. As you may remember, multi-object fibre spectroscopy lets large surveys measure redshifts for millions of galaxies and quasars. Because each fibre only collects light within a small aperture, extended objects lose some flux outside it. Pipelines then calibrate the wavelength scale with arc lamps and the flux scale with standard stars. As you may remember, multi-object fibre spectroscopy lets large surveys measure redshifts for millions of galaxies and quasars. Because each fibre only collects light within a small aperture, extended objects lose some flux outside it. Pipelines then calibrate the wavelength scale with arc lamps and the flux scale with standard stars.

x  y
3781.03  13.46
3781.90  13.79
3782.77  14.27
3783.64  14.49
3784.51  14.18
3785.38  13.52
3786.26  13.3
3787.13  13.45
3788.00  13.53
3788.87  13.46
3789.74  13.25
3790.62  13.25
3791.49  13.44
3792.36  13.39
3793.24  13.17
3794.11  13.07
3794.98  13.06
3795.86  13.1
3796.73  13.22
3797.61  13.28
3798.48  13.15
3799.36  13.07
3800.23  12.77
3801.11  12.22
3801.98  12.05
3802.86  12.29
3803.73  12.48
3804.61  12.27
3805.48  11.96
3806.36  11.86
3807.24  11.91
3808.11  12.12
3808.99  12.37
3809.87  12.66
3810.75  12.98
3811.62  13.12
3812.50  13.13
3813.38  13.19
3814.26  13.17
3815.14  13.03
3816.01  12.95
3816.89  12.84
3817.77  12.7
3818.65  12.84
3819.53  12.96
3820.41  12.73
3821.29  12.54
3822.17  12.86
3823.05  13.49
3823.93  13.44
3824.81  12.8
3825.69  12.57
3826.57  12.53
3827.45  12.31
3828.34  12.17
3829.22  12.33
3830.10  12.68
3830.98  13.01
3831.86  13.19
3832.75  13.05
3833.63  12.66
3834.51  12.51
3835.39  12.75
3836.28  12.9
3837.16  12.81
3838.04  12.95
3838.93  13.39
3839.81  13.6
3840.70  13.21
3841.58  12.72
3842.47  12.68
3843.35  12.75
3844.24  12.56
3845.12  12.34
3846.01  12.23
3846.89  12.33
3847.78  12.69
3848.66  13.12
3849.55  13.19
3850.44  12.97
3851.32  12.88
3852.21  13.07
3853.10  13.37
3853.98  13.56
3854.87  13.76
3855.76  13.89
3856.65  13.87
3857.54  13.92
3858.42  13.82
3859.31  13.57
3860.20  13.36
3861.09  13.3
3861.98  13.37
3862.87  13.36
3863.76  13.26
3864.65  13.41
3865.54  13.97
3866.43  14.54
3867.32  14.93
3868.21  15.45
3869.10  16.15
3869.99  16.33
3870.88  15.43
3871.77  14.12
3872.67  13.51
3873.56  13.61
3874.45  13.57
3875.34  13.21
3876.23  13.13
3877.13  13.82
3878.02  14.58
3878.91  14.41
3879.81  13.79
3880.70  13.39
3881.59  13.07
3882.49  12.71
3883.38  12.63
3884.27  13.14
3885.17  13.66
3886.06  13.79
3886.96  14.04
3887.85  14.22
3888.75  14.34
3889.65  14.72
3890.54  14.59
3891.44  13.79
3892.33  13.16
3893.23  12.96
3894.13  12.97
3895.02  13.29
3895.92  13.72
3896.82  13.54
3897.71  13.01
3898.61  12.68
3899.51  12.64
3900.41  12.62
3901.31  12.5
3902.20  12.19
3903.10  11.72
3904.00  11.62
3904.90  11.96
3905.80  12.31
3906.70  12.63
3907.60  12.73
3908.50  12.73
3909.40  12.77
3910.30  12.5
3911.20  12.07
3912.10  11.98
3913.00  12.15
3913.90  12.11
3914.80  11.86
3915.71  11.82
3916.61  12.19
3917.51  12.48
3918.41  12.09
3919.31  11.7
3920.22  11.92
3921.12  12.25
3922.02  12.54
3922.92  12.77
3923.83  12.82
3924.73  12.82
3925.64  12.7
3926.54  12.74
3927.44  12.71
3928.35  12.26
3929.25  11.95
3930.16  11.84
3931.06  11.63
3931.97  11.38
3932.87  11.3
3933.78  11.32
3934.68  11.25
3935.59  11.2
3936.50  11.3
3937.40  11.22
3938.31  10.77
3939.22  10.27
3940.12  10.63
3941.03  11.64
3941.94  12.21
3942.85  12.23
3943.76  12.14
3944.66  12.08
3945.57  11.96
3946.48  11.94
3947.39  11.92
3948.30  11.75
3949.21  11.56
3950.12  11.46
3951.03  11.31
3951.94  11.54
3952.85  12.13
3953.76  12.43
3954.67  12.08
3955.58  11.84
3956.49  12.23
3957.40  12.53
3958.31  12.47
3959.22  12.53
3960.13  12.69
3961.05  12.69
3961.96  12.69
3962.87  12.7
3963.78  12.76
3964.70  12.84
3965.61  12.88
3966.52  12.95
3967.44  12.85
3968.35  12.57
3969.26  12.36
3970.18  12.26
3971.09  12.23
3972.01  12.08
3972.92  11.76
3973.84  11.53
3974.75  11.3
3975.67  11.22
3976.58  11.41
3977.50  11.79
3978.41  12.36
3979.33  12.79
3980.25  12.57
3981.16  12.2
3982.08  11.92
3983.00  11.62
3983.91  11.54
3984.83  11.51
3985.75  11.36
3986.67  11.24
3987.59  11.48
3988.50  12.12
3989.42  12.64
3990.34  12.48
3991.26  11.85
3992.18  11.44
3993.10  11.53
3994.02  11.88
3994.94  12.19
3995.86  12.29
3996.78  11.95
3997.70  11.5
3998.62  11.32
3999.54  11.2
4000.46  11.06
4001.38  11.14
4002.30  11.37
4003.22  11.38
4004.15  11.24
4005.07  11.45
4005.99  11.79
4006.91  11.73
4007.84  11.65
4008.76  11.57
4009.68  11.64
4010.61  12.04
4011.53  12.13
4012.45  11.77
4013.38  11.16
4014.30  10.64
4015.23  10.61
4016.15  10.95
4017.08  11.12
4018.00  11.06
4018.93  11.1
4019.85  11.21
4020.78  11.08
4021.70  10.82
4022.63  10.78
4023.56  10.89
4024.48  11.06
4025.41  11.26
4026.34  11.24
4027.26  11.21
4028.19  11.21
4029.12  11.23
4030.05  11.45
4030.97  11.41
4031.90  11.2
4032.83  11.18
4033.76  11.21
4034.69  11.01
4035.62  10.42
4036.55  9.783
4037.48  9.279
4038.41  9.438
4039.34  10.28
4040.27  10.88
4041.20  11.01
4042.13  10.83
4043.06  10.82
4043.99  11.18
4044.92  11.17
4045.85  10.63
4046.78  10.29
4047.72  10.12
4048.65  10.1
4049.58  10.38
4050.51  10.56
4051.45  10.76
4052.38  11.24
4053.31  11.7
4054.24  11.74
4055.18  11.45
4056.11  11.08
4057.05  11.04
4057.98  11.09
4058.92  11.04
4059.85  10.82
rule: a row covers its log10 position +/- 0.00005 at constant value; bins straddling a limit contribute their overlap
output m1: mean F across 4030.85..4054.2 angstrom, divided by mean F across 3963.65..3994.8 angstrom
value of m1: 0.9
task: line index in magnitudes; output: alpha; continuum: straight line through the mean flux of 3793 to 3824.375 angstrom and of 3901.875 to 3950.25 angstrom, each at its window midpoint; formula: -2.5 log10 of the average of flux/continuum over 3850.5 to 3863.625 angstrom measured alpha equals -0.09 mag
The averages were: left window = 12.8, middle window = 13.5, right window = 12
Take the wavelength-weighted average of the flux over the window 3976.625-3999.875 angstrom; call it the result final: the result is 11.9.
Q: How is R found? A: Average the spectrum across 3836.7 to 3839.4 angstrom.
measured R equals 13.1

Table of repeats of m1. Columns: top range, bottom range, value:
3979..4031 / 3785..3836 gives 0.90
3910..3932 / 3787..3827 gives 0.95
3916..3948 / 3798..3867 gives 0.92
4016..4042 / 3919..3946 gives 0.92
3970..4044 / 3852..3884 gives 0.82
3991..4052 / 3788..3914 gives 0.85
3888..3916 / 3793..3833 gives 1.00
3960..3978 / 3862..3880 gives 0.86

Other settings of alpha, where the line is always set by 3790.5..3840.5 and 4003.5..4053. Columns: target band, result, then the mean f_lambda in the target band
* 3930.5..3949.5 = 0.022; 11.5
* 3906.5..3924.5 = -0.032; 12.3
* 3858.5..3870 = -0.143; 14.1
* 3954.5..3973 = -0.087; 12.5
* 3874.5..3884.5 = -0.101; 13.5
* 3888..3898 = -0.128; 13.7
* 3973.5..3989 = -0.036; 11.8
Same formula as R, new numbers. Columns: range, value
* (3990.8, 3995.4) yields 11.8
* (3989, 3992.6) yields 12.1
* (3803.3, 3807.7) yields 12.1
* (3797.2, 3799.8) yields 13.2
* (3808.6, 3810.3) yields 12.5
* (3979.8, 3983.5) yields 12.1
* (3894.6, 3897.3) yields 13.5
